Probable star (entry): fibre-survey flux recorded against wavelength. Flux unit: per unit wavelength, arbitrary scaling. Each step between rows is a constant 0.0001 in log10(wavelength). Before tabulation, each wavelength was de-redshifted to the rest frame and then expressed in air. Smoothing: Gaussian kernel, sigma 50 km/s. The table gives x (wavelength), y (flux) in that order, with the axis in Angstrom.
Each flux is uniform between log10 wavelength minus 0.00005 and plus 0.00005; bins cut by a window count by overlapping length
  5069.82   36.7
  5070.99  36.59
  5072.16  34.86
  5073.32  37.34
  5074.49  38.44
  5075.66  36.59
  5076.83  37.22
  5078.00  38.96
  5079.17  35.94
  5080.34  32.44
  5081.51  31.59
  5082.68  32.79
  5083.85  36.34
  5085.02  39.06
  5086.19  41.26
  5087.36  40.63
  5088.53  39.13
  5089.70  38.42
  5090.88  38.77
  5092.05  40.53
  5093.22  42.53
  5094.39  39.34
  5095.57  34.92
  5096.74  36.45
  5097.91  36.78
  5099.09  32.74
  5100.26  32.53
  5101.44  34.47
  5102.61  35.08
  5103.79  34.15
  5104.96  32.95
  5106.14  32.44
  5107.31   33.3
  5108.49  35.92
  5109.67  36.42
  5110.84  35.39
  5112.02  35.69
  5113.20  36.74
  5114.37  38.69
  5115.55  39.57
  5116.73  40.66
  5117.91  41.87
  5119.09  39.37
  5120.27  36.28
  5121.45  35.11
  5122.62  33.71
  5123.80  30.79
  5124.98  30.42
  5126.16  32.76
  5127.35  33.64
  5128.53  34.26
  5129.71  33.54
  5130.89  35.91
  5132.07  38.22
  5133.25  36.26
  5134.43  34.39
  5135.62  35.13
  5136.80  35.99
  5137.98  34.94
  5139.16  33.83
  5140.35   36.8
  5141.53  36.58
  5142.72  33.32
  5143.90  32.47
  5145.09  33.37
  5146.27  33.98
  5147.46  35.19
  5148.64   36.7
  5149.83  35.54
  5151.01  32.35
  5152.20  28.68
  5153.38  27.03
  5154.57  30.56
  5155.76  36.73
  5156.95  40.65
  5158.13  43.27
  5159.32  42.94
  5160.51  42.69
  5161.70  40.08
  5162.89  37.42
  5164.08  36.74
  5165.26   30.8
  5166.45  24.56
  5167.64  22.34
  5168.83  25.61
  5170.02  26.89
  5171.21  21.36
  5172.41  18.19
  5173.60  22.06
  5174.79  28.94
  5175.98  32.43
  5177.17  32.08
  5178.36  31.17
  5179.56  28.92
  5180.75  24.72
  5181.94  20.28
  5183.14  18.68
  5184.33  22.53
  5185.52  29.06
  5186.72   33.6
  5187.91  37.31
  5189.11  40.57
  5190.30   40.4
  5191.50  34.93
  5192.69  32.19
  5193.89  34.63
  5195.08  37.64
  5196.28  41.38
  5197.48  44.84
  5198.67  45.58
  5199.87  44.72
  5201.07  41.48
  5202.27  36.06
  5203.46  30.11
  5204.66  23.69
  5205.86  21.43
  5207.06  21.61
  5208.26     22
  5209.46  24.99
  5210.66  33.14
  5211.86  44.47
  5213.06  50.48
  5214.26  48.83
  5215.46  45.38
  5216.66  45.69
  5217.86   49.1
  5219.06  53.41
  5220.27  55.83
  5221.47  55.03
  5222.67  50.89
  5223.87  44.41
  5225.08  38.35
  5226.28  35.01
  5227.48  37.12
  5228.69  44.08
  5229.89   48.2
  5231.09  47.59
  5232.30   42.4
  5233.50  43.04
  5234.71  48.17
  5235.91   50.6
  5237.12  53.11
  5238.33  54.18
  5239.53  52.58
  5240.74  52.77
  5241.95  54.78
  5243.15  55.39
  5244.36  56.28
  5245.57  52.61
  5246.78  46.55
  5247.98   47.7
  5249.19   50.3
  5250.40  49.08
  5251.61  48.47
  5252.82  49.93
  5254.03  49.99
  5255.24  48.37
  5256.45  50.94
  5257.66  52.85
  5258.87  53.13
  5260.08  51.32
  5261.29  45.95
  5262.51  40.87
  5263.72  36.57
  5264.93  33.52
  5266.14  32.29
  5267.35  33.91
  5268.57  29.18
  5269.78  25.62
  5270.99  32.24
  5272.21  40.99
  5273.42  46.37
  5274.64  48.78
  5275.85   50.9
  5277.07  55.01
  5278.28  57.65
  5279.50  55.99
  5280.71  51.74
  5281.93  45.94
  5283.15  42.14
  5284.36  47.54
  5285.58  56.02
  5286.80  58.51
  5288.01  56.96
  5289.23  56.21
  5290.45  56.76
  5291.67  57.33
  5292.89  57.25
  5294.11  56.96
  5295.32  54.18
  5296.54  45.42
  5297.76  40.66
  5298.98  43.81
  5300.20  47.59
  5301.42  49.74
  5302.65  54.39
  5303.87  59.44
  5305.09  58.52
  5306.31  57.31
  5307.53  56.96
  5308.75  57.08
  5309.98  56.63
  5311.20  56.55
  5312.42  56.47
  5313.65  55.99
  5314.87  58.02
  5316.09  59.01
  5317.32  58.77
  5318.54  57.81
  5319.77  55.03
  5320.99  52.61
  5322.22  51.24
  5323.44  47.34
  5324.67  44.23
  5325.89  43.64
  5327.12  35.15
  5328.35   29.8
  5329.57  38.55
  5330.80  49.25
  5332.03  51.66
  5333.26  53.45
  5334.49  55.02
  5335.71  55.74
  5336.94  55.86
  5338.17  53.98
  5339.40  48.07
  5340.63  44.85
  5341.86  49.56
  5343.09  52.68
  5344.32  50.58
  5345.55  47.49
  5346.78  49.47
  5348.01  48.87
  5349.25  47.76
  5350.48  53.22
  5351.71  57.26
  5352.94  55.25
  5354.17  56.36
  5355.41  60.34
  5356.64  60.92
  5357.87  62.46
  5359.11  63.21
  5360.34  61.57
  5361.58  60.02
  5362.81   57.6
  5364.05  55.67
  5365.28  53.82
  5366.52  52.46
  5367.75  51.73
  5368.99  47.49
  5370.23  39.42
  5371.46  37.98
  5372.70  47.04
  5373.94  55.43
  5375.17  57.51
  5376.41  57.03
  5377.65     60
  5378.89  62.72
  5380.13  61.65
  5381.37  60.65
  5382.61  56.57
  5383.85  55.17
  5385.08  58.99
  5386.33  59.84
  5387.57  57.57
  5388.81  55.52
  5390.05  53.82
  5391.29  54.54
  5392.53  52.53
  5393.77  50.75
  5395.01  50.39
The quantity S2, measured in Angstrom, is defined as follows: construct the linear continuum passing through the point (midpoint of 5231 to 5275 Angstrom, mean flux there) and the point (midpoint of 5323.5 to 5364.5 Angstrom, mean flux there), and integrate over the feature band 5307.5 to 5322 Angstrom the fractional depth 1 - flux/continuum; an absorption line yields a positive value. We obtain -1.9 Angstrom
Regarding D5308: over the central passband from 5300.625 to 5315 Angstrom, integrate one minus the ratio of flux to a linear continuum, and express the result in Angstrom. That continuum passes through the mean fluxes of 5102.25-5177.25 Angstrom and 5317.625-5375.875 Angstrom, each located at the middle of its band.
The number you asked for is -2.4 Angstrom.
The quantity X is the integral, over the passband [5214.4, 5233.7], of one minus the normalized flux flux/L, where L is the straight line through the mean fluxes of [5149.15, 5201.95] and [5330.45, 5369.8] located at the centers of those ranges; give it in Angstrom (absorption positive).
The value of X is -3.7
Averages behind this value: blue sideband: 32.9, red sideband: 53.8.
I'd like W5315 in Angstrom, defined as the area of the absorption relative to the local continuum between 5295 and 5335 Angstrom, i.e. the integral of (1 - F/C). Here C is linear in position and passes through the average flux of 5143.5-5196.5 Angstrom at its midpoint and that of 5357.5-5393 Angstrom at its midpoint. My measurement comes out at -2.3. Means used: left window 31.9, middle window 51.2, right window 55.5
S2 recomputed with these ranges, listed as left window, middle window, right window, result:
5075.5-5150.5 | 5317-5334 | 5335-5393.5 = 1.3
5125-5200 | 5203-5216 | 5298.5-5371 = 1.8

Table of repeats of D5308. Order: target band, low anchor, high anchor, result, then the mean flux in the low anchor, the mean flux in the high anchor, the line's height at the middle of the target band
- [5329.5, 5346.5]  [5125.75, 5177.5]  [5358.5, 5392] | 0.3 Angstrom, 33.1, 55.4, 51.7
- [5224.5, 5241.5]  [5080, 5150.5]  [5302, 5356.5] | -0.5 Angstrom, 35.8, 52.3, 44.9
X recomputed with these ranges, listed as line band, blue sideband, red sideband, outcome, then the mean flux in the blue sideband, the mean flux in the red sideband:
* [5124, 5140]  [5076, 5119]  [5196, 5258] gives 1.8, 36.7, 44.9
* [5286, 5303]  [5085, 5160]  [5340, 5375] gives -1.5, 35.9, 52.9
